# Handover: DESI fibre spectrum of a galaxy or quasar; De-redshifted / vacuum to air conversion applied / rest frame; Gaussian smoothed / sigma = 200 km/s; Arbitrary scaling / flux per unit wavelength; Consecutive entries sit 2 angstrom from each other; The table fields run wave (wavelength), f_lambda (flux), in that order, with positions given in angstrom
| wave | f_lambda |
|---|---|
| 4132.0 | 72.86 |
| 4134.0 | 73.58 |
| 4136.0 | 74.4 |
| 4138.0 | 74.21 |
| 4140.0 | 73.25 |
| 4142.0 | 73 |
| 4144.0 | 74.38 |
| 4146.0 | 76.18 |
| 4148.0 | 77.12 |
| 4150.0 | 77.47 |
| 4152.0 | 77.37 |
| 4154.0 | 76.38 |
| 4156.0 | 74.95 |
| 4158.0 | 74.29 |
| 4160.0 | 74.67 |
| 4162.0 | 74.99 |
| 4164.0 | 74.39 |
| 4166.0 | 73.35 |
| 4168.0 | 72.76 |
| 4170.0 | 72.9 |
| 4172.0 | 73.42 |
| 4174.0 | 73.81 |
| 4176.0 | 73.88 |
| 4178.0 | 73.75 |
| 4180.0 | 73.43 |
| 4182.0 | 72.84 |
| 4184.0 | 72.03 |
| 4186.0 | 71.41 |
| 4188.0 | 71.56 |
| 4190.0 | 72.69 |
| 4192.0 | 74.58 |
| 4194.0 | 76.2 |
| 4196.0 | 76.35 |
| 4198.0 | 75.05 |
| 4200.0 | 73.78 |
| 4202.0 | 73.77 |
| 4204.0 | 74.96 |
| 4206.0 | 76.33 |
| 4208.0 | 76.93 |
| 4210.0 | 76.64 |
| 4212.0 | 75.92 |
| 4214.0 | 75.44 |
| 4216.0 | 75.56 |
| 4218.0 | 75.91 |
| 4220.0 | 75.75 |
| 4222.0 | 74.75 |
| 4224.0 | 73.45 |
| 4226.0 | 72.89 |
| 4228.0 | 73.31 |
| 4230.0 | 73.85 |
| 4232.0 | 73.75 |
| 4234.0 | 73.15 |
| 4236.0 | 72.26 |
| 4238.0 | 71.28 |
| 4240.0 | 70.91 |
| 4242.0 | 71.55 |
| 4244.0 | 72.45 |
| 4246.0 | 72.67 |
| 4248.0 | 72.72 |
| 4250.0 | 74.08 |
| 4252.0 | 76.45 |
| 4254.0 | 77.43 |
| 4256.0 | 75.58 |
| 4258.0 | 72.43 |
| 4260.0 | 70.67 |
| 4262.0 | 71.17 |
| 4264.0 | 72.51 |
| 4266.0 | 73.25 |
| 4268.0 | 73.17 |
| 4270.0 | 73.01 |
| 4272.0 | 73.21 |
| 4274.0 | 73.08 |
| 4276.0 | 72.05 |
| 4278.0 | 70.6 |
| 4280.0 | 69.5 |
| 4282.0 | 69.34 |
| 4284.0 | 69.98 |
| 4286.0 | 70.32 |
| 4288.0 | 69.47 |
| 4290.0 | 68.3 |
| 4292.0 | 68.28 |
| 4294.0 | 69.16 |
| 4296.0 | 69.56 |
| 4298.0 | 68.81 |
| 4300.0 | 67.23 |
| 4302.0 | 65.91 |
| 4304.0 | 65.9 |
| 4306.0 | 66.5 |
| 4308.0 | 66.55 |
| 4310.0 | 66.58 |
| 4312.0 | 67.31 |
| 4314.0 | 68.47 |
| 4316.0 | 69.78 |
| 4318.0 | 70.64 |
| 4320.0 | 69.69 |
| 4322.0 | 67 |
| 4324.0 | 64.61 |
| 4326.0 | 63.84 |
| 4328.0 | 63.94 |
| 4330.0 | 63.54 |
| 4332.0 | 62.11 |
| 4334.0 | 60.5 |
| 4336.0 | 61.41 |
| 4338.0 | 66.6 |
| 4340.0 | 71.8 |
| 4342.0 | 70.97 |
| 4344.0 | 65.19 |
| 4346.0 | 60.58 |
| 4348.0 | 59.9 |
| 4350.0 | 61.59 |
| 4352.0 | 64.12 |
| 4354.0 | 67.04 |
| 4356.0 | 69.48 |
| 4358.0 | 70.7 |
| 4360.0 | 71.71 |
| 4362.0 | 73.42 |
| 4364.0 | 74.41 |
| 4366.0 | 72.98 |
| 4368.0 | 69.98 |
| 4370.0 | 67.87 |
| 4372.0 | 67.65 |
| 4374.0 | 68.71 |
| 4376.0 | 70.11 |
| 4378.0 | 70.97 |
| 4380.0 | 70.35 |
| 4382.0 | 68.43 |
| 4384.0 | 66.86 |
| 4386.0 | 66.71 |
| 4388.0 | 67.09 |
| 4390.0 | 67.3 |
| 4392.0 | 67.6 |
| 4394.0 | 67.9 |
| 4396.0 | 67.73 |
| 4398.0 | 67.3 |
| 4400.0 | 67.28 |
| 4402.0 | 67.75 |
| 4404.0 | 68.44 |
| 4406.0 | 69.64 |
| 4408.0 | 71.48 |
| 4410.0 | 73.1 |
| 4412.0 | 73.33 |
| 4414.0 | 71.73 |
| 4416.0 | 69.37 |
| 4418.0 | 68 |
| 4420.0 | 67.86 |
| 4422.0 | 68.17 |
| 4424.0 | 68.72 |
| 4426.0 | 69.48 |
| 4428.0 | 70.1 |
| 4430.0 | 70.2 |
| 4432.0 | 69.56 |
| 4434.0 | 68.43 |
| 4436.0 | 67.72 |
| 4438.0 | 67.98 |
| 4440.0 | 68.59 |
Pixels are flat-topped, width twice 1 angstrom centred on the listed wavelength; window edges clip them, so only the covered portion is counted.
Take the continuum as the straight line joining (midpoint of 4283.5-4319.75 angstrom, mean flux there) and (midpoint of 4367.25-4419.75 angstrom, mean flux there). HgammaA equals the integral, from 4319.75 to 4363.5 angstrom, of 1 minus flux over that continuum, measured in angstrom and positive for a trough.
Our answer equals 1.7 angstrom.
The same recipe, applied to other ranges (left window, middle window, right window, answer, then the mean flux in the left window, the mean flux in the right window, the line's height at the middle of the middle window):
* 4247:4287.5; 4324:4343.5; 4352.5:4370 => 1.7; 72.5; 70.8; 71.3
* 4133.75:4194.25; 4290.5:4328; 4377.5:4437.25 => 1.9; 74.2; 68.9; 71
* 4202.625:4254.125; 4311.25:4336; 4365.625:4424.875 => 1.9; 74.2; 69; 71.2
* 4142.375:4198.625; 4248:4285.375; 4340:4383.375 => -0.6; 74.3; 68.5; 71.4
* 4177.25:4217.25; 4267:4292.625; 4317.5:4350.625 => -0.8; 74.5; 64.9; 68.7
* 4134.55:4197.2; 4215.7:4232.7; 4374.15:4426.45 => -0.3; 74.3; 68.9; 72.9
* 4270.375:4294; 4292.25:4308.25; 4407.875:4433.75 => 0.6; 70.4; 70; 70.3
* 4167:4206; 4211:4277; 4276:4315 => -2.4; 73.7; 68.4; 70.9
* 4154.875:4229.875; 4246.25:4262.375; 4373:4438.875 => -0.2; 74.3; 69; 72.7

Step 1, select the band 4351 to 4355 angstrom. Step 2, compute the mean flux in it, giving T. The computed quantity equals 65.6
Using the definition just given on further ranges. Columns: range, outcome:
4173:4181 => 73.7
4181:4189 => 72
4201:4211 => 75.7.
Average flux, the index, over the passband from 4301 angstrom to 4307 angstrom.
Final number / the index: 66.1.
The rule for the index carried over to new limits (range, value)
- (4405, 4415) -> 71.9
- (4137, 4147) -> 74.2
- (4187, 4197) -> 74.3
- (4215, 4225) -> 75.1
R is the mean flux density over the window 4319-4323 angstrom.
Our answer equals 68.3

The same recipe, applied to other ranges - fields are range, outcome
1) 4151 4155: 76.9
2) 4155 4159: 74.6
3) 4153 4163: 75.1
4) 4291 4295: 68.7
